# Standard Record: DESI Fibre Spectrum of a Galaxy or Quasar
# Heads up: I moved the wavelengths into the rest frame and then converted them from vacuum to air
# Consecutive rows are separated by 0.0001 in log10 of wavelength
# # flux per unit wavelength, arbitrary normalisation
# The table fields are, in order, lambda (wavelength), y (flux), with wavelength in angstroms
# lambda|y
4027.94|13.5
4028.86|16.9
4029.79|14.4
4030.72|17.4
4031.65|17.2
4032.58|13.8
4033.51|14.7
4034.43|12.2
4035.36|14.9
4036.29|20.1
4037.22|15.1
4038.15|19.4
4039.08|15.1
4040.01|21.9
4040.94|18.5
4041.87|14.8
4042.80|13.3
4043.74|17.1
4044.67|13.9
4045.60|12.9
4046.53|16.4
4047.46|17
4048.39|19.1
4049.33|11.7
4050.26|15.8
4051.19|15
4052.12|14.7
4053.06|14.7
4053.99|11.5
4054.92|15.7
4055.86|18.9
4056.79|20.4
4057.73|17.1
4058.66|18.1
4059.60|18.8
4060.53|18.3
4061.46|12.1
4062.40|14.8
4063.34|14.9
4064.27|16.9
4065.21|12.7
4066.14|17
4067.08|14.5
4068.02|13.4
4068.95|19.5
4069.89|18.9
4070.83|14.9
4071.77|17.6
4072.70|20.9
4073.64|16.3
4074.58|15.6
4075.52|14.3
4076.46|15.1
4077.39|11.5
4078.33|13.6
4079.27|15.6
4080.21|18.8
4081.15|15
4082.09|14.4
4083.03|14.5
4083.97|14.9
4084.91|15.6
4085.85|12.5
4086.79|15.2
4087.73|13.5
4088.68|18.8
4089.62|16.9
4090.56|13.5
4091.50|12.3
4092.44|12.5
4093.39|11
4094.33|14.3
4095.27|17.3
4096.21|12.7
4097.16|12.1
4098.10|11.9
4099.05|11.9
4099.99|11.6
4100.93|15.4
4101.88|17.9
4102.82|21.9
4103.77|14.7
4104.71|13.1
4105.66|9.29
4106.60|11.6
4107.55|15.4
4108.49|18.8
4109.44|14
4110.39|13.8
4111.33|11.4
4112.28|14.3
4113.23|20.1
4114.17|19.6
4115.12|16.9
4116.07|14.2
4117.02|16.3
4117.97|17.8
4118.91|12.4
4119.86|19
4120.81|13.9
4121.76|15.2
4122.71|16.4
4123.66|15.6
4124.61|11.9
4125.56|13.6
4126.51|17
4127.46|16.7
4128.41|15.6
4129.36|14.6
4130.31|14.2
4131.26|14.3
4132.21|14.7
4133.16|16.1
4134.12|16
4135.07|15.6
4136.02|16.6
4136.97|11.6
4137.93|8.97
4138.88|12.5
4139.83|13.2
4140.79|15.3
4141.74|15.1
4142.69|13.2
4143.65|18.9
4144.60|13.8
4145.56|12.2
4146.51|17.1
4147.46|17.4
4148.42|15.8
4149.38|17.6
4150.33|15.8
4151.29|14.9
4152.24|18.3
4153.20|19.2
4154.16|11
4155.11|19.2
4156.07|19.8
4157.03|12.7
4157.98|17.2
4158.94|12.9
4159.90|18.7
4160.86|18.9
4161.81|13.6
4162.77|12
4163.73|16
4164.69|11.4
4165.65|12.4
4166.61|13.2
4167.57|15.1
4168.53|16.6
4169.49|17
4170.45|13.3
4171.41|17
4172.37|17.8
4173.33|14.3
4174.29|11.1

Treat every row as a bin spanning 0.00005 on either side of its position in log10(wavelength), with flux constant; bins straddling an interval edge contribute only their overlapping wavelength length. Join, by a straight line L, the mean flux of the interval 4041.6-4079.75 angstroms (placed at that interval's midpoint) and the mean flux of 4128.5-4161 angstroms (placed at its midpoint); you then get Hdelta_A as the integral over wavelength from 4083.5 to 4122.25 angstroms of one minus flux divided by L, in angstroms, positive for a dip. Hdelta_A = 1.9 angstroms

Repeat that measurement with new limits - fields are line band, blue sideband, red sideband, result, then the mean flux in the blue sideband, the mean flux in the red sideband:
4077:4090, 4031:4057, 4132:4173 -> 0.49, 15.9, 15.2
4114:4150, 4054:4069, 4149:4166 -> 1.51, 16.2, 15.7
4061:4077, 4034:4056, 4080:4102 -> -0.92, 15.8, 14.2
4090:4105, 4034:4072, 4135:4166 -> 1.54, 16.1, 15.1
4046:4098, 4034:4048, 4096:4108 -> -1.42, 16.2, 13.8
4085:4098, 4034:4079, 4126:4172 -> 1.38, 16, 15.2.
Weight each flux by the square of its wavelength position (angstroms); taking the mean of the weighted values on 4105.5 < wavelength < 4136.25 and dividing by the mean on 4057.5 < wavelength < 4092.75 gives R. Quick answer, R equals 1.0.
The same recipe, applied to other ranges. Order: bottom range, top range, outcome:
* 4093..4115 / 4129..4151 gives 1.03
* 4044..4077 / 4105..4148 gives 0.96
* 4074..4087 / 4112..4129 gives 1.10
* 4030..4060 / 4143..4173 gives 1.03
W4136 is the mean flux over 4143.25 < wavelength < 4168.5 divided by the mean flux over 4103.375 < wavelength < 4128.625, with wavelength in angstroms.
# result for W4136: 1.03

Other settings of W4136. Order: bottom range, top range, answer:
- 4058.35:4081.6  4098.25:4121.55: 0.95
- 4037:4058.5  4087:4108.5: 0.88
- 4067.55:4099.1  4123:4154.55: 1.00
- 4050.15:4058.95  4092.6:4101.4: 0.81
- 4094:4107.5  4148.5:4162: 1.17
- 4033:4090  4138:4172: 0.97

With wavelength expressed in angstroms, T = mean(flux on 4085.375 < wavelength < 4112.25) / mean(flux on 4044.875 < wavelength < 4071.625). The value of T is 0.89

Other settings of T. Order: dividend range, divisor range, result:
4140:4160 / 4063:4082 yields 1.00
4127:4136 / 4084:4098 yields 1.09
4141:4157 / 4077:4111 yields 1.12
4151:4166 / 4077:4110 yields 1.08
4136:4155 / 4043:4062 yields 0.94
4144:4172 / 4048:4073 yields 0.96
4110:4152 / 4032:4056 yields 0.97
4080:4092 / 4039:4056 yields 0.96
